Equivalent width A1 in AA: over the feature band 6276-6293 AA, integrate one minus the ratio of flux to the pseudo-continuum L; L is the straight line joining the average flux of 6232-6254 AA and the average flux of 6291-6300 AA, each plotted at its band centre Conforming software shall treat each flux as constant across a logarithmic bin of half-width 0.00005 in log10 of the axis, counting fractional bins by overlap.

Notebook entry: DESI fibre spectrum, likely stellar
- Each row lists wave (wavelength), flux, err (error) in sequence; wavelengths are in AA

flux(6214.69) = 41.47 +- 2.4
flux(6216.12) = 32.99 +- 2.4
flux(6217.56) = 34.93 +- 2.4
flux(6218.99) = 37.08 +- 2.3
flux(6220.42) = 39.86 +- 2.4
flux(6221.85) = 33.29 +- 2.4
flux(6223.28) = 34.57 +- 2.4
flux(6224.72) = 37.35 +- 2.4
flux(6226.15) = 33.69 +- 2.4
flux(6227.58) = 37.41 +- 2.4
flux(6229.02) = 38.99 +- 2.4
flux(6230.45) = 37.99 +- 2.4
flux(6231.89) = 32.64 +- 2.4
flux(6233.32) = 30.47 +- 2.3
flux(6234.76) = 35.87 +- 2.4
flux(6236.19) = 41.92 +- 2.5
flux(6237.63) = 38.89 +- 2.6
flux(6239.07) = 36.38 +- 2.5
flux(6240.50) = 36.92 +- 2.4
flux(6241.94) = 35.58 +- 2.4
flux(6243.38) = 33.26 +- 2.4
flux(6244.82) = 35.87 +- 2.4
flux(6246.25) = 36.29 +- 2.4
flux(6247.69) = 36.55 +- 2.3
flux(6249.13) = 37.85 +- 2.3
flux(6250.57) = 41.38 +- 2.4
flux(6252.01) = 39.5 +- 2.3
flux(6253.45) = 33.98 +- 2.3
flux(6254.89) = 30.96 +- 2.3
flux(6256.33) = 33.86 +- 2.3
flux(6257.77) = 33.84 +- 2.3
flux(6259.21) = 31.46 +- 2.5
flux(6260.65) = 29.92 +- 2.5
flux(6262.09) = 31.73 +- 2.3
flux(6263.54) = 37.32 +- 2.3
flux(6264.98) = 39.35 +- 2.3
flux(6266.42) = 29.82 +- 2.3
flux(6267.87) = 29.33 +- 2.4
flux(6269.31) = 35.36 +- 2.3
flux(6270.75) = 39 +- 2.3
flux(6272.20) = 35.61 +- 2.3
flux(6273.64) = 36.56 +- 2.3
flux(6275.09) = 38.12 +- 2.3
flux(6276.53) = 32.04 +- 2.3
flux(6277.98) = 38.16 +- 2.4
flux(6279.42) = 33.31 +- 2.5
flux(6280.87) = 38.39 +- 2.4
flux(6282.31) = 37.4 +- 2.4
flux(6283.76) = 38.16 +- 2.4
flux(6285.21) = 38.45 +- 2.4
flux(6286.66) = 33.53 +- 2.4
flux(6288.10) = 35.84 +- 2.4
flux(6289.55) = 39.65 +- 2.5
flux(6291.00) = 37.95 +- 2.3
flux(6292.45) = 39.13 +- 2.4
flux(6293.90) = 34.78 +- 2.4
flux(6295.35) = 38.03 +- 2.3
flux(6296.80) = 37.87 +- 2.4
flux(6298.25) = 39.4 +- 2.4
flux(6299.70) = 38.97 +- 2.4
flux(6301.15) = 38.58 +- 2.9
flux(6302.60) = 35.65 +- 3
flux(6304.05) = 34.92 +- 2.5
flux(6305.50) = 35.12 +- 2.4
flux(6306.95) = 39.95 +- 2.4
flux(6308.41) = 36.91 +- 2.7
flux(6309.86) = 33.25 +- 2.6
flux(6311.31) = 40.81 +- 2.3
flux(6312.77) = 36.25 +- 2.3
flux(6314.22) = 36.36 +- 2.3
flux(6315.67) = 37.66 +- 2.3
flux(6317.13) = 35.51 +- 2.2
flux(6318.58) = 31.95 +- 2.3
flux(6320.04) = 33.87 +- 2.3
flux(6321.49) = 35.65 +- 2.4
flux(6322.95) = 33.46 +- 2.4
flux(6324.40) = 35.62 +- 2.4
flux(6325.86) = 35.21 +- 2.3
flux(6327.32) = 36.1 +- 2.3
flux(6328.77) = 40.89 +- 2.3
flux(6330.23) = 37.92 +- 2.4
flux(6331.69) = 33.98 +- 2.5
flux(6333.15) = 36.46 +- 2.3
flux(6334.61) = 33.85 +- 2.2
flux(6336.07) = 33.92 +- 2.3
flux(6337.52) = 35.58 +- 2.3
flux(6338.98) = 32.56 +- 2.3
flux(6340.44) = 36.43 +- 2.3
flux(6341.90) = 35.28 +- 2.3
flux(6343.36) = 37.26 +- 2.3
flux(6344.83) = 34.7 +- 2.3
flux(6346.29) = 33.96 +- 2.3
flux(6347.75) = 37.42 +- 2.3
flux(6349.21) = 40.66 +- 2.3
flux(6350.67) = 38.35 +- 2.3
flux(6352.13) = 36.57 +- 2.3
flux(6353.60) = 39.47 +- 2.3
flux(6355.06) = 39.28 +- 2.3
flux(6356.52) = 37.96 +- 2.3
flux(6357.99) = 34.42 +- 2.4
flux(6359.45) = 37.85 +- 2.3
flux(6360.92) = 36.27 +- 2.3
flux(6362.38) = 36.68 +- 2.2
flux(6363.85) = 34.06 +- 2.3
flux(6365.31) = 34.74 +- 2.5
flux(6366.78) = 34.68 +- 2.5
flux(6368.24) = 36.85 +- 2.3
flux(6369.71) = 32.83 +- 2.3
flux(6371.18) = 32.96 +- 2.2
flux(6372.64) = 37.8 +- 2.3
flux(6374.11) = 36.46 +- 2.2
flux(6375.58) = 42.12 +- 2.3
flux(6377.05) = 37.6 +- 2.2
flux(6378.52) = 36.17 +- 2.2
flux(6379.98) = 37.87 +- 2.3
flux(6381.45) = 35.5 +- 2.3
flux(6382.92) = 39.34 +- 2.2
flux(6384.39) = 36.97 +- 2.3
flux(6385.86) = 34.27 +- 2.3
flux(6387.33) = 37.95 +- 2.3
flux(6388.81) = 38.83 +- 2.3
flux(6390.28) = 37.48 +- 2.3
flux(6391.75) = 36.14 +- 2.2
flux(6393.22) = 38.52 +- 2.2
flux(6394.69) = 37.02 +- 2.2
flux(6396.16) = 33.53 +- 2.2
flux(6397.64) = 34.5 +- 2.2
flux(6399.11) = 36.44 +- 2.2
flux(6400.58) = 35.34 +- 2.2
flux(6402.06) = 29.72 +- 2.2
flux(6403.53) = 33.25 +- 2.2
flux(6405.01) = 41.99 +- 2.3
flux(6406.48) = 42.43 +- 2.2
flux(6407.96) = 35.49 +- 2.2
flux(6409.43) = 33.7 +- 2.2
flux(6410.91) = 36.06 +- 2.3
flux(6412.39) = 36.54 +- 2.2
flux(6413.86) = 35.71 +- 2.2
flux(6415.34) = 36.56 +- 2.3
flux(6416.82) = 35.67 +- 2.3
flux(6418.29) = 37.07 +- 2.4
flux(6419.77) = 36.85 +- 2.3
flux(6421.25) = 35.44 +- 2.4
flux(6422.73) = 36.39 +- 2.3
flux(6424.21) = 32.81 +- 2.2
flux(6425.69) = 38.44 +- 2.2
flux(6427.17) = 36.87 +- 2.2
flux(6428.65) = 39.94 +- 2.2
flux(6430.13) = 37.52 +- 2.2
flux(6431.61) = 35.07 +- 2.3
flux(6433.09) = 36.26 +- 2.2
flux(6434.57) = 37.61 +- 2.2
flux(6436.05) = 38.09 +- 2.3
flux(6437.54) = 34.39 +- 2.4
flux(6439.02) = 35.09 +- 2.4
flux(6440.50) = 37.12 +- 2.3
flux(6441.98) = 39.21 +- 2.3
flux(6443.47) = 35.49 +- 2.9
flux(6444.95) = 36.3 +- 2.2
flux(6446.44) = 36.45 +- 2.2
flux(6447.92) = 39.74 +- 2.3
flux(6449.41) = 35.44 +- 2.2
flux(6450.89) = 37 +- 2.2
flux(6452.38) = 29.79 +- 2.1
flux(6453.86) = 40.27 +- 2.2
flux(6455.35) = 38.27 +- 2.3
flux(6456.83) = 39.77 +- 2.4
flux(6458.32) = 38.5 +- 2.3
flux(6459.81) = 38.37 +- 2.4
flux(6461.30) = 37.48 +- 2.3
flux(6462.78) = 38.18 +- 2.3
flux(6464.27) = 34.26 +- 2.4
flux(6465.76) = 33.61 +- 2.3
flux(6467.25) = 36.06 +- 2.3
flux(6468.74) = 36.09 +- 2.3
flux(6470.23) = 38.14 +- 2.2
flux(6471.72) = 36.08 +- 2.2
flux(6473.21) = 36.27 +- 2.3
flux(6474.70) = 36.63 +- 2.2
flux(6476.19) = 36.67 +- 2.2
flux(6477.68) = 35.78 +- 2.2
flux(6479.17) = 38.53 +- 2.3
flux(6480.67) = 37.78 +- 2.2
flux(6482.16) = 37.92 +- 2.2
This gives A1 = 0.4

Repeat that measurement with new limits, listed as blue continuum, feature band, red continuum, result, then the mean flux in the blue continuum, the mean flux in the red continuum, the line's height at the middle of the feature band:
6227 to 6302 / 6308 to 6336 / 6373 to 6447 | 0.4 AA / 36.1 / 36.6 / 36.3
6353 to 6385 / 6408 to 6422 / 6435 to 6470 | 0.3 AA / 36.7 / 36.8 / 36.7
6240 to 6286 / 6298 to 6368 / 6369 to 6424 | -0.6 AA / 35.5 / 36.4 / 36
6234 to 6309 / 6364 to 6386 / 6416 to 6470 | 0.1 AA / 36.2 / 36.7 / 36.5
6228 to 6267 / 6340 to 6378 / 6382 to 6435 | -0.5 AA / 35.5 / 36.5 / 36.2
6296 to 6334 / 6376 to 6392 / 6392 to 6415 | -0.5 AA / 36.5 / 36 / 36.1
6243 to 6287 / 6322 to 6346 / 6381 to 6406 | 0.2 AA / 35.4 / 36.4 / 35.9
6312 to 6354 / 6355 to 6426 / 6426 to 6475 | 0.1 AA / 35.9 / 36.8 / 36.4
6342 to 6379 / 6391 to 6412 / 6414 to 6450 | 0.4 AA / 36.7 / 36.6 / 36.6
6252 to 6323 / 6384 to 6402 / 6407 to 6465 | 0.1 AA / 35.8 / 36.7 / 36.4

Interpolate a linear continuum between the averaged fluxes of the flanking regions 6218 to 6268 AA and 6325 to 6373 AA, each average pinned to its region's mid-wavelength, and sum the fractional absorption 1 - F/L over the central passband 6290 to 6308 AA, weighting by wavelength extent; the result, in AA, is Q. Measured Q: -0.9 AA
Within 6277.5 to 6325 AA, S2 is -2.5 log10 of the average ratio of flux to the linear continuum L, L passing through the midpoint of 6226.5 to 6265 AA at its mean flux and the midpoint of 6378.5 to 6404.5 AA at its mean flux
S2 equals -0.03 mag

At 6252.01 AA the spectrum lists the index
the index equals 39.5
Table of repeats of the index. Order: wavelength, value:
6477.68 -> 35.78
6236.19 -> 41.92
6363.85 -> 34.06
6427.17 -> 36.87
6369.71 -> 32.83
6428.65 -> 39.94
